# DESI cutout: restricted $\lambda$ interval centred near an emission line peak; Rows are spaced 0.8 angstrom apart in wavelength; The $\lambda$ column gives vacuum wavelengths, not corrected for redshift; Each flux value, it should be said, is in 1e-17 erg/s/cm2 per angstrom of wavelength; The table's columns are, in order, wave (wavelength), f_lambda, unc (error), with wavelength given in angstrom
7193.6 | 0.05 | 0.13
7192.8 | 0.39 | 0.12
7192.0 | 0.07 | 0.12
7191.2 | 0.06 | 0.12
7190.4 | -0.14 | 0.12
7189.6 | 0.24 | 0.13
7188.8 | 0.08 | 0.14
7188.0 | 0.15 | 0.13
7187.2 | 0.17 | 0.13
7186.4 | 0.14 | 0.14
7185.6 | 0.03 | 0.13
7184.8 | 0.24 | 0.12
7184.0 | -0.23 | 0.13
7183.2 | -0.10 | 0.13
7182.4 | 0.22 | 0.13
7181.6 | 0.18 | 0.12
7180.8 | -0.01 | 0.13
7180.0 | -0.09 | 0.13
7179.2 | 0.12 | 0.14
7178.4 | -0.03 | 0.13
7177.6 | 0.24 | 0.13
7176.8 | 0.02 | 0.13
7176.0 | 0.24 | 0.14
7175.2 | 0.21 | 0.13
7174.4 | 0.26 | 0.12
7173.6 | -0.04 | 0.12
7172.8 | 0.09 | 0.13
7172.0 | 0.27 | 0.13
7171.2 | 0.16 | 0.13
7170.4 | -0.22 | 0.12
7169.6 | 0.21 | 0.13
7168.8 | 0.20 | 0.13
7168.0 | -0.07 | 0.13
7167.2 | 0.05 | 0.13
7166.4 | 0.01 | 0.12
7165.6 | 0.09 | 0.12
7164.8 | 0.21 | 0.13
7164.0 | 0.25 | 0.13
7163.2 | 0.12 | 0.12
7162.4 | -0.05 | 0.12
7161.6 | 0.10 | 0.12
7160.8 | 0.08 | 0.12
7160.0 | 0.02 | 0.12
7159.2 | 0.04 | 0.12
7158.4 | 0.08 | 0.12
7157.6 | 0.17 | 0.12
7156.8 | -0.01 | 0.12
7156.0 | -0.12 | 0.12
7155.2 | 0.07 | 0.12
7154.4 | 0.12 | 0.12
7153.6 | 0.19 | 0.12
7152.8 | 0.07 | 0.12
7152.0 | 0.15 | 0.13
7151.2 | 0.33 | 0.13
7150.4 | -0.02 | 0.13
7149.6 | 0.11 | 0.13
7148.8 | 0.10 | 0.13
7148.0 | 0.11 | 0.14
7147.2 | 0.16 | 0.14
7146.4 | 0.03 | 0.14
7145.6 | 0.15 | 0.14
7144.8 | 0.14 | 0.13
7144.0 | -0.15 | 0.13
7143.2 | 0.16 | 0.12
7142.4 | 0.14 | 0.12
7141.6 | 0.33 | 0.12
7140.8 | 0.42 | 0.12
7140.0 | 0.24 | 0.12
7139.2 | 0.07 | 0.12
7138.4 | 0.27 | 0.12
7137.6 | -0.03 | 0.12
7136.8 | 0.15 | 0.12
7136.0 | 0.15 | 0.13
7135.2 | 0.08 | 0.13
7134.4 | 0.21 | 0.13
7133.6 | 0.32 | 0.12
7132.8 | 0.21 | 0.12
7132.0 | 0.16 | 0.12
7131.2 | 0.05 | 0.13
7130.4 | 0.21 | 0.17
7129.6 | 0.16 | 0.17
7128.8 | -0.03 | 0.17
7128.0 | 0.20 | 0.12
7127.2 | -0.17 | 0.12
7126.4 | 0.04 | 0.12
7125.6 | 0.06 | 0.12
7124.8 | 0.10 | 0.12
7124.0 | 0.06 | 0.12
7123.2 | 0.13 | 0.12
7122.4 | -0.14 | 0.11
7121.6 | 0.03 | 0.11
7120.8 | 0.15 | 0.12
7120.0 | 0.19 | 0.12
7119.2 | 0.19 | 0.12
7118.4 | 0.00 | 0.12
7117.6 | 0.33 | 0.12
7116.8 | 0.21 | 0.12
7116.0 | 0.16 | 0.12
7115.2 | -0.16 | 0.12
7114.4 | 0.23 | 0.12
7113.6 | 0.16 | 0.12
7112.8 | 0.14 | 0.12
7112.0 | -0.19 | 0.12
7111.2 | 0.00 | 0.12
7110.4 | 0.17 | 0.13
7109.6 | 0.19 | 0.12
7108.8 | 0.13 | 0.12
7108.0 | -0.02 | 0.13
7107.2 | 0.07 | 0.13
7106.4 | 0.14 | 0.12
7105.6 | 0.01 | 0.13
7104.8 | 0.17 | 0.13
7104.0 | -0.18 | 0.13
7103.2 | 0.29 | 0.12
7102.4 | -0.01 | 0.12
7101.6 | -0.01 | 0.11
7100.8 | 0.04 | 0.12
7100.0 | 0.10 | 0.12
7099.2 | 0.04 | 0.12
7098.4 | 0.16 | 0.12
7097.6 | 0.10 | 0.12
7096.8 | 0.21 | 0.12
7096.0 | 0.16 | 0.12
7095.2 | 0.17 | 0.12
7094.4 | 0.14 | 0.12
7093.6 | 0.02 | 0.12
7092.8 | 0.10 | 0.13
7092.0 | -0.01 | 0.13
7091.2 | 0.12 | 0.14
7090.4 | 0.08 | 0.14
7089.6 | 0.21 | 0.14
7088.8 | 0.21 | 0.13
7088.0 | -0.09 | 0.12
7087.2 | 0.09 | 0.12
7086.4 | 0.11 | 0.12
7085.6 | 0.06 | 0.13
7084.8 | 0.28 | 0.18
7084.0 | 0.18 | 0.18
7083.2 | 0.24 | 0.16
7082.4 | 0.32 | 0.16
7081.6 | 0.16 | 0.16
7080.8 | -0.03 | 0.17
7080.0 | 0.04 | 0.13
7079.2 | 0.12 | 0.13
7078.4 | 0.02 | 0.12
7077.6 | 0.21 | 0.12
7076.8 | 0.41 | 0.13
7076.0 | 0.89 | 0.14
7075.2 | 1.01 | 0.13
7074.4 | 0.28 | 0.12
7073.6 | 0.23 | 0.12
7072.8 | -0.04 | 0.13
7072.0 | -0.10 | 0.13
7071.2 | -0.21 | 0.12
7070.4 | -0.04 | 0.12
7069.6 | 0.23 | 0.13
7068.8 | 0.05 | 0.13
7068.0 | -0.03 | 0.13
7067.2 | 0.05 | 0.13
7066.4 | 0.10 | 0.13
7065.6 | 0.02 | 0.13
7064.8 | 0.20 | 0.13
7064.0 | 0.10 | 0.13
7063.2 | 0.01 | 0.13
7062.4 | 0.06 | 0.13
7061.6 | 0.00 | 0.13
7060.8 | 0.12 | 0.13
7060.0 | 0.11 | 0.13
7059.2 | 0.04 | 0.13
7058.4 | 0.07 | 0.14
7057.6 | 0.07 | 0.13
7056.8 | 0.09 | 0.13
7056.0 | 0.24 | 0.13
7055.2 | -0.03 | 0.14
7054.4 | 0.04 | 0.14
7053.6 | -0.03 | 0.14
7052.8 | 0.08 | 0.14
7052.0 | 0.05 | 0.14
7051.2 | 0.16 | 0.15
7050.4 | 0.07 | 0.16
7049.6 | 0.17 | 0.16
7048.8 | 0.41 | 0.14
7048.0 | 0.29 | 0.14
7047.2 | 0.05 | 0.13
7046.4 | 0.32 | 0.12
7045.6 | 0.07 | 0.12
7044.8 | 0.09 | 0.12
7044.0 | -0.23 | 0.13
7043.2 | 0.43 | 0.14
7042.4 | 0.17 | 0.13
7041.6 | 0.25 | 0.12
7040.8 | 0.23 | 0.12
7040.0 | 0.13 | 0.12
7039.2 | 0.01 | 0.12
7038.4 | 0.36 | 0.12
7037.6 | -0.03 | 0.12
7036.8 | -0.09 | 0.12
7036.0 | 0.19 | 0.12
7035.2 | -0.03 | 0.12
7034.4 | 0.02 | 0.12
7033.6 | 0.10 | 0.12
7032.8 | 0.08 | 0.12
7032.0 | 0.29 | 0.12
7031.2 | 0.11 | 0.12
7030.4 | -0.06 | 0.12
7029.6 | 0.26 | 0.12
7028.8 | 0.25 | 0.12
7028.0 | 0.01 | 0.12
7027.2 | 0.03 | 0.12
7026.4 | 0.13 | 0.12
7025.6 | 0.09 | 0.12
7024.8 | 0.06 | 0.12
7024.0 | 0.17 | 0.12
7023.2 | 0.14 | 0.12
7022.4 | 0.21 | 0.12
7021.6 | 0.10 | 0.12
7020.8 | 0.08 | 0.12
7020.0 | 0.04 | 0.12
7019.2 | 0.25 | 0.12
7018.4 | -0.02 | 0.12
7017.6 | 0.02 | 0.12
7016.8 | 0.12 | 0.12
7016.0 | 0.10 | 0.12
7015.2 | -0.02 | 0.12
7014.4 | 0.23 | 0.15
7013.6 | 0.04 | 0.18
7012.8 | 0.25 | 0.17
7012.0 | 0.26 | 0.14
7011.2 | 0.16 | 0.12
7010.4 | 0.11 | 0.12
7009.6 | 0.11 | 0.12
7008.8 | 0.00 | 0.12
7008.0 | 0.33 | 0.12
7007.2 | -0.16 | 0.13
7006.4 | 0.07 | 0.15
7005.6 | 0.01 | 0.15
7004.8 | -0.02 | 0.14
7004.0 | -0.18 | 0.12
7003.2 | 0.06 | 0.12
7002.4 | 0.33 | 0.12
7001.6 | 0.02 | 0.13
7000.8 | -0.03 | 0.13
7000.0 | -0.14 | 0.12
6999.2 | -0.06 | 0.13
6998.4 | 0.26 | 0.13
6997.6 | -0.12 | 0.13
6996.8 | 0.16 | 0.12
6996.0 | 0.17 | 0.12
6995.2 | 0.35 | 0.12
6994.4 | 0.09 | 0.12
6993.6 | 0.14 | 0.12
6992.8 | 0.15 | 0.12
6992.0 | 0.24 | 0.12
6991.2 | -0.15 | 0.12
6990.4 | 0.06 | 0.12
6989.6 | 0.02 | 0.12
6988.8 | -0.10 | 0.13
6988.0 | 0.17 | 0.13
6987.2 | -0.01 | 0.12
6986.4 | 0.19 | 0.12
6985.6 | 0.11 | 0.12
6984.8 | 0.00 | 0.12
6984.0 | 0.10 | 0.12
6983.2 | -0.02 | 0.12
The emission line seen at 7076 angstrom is H-alpha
